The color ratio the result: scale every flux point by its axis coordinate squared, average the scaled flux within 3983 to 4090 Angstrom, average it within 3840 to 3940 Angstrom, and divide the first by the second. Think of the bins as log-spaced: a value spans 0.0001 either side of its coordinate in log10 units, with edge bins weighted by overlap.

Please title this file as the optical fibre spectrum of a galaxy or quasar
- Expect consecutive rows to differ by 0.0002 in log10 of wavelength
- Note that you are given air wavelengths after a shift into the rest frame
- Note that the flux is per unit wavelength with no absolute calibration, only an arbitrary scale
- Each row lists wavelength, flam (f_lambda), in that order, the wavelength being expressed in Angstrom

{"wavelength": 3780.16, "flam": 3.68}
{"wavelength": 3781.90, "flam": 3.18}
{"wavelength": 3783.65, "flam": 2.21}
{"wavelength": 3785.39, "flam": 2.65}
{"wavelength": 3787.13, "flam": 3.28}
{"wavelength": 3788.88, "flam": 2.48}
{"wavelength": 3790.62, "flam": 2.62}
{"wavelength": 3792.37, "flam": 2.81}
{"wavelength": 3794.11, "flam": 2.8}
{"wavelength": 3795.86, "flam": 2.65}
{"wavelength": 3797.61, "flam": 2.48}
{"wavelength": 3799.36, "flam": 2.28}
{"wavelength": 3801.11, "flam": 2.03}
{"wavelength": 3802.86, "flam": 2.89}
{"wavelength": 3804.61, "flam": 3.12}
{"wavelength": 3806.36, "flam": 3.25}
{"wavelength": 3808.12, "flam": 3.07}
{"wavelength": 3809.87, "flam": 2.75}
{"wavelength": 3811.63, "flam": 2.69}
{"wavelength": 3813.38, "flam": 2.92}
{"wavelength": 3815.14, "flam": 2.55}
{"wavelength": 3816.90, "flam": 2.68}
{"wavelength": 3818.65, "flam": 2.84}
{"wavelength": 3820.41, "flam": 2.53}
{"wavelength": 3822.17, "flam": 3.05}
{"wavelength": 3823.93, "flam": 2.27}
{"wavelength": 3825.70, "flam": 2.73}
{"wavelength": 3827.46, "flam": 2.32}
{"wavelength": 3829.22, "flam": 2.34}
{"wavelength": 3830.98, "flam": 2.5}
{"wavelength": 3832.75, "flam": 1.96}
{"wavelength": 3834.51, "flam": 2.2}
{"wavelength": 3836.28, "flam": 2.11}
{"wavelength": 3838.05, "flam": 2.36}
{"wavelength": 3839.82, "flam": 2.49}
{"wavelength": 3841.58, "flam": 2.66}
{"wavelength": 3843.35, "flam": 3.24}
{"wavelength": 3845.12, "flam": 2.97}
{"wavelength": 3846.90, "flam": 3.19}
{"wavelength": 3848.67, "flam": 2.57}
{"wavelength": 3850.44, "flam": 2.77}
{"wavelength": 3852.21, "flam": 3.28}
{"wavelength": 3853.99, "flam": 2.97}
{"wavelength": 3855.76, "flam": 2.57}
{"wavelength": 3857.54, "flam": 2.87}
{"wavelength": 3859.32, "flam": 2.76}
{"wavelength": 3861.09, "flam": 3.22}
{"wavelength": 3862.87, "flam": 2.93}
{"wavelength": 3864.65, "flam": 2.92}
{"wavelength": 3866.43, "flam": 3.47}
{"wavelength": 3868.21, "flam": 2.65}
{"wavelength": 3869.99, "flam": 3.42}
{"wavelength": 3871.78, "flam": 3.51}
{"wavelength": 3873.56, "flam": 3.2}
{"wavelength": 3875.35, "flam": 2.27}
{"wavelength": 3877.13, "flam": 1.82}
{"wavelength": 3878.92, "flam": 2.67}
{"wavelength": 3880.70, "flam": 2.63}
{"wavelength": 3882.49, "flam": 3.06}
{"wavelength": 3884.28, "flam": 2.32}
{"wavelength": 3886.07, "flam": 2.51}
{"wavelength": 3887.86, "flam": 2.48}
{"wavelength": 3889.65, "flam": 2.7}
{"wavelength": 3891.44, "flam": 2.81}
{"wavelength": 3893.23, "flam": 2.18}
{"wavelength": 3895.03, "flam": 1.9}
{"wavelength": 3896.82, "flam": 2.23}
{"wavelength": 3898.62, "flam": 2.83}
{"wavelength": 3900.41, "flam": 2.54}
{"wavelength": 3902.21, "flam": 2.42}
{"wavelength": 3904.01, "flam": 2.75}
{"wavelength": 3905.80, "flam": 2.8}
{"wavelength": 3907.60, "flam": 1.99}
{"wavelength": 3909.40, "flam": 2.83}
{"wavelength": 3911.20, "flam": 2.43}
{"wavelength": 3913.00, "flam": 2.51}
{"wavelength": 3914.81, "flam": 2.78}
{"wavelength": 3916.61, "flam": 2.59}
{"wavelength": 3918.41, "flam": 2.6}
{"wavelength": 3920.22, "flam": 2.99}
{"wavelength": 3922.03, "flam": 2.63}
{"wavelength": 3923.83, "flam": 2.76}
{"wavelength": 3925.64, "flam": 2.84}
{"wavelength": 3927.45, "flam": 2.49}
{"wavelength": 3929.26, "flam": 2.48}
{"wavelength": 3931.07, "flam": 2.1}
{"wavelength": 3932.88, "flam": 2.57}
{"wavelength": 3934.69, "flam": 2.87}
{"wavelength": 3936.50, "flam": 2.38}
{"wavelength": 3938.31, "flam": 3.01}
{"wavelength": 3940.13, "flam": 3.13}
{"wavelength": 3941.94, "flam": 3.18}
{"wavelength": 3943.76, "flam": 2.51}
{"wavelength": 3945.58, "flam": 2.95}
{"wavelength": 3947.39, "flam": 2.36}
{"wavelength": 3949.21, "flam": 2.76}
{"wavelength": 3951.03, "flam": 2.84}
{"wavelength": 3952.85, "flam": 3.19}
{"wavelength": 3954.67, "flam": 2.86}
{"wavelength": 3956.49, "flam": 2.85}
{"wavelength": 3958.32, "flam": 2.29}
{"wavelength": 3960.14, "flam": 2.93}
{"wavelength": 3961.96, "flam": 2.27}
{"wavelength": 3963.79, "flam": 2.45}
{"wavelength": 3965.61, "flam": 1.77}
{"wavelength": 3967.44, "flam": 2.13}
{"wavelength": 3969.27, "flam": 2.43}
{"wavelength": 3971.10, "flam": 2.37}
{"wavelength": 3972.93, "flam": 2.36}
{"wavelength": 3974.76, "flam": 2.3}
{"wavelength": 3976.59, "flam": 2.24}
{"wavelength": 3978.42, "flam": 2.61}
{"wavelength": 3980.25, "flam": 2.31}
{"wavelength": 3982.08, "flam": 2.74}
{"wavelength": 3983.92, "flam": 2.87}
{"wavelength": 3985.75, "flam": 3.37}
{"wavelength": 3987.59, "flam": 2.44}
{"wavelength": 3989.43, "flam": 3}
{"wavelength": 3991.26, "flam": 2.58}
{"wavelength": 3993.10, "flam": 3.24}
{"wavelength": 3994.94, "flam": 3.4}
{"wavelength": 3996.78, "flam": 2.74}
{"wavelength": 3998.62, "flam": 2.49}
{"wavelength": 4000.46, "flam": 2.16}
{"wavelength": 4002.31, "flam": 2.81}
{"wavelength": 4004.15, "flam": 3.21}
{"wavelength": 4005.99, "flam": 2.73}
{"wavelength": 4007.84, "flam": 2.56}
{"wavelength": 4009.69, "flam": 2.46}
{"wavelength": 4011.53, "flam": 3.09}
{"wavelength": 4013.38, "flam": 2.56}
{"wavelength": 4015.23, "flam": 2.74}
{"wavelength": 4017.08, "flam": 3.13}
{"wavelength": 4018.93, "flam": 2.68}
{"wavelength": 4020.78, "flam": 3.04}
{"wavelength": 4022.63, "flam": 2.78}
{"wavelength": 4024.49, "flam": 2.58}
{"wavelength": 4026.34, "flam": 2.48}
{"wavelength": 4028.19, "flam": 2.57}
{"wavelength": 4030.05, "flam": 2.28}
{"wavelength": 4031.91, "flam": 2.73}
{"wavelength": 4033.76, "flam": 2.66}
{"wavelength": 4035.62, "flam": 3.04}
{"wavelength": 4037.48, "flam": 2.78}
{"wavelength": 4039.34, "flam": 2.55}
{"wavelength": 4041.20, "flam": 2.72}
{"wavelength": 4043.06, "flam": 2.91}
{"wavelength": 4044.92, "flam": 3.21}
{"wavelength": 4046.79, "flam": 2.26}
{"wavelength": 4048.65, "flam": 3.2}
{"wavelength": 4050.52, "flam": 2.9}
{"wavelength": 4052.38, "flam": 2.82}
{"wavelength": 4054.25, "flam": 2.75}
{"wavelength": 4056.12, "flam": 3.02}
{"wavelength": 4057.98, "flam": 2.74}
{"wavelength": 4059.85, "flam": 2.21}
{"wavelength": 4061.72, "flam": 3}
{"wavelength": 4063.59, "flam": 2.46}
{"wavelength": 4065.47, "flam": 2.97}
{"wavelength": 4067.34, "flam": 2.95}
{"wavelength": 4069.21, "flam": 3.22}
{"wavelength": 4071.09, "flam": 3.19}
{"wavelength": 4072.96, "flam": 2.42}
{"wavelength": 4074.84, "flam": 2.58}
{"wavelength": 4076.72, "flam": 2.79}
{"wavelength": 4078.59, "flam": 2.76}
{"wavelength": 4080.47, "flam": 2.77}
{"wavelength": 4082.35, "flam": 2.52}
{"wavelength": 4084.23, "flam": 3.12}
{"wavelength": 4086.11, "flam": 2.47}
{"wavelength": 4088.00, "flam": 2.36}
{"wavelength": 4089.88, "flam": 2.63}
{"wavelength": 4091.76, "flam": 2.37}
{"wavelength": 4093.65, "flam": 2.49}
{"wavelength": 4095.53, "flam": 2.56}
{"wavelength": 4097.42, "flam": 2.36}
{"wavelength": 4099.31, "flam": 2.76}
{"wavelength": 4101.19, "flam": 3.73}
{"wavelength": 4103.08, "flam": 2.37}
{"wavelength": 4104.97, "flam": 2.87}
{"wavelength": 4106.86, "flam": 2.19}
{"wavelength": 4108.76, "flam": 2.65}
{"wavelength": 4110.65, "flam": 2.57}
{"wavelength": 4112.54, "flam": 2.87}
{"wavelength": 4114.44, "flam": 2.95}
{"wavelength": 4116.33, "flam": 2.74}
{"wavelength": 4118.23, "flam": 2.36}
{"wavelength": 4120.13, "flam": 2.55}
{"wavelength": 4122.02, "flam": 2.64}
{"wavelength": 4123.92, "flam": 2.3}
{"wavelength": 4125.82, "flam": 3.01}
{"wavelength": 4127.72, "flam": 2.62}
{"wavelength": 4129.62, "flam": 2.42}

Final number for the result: 1.10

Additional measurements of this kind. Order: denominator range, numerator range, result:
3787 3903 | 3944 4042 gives 1.07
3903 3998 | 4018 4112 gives 1.09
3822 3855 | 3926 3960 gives 1.09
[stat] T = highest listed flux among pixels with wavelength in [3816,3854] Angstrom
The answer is 3.28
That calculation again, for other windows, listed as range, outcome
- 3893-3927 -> 2.99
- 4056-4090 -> 3.22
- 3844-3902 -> 3.51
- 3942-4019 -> 3.4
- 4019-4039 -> 3.04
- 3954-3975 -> 2.93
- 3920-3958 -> 3.19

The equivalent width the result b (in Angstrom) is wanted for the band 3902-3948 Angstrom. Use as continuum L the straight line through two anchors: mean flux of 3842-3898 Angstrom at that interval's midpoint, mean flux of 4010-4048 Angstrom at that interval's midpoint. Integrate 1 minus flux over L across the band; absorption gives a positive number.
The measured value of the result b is 1.75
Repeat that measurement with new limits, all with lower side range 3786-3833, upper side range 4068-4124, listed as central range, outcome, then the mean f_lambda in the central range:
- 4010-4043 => -0.6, 2.73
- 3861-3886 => -1.6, 2.84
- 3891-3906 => 1.1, 2.47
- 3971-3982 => 1.2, 2.39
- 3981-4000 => -1.3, 2.86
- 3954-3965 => 0.4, 2.58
